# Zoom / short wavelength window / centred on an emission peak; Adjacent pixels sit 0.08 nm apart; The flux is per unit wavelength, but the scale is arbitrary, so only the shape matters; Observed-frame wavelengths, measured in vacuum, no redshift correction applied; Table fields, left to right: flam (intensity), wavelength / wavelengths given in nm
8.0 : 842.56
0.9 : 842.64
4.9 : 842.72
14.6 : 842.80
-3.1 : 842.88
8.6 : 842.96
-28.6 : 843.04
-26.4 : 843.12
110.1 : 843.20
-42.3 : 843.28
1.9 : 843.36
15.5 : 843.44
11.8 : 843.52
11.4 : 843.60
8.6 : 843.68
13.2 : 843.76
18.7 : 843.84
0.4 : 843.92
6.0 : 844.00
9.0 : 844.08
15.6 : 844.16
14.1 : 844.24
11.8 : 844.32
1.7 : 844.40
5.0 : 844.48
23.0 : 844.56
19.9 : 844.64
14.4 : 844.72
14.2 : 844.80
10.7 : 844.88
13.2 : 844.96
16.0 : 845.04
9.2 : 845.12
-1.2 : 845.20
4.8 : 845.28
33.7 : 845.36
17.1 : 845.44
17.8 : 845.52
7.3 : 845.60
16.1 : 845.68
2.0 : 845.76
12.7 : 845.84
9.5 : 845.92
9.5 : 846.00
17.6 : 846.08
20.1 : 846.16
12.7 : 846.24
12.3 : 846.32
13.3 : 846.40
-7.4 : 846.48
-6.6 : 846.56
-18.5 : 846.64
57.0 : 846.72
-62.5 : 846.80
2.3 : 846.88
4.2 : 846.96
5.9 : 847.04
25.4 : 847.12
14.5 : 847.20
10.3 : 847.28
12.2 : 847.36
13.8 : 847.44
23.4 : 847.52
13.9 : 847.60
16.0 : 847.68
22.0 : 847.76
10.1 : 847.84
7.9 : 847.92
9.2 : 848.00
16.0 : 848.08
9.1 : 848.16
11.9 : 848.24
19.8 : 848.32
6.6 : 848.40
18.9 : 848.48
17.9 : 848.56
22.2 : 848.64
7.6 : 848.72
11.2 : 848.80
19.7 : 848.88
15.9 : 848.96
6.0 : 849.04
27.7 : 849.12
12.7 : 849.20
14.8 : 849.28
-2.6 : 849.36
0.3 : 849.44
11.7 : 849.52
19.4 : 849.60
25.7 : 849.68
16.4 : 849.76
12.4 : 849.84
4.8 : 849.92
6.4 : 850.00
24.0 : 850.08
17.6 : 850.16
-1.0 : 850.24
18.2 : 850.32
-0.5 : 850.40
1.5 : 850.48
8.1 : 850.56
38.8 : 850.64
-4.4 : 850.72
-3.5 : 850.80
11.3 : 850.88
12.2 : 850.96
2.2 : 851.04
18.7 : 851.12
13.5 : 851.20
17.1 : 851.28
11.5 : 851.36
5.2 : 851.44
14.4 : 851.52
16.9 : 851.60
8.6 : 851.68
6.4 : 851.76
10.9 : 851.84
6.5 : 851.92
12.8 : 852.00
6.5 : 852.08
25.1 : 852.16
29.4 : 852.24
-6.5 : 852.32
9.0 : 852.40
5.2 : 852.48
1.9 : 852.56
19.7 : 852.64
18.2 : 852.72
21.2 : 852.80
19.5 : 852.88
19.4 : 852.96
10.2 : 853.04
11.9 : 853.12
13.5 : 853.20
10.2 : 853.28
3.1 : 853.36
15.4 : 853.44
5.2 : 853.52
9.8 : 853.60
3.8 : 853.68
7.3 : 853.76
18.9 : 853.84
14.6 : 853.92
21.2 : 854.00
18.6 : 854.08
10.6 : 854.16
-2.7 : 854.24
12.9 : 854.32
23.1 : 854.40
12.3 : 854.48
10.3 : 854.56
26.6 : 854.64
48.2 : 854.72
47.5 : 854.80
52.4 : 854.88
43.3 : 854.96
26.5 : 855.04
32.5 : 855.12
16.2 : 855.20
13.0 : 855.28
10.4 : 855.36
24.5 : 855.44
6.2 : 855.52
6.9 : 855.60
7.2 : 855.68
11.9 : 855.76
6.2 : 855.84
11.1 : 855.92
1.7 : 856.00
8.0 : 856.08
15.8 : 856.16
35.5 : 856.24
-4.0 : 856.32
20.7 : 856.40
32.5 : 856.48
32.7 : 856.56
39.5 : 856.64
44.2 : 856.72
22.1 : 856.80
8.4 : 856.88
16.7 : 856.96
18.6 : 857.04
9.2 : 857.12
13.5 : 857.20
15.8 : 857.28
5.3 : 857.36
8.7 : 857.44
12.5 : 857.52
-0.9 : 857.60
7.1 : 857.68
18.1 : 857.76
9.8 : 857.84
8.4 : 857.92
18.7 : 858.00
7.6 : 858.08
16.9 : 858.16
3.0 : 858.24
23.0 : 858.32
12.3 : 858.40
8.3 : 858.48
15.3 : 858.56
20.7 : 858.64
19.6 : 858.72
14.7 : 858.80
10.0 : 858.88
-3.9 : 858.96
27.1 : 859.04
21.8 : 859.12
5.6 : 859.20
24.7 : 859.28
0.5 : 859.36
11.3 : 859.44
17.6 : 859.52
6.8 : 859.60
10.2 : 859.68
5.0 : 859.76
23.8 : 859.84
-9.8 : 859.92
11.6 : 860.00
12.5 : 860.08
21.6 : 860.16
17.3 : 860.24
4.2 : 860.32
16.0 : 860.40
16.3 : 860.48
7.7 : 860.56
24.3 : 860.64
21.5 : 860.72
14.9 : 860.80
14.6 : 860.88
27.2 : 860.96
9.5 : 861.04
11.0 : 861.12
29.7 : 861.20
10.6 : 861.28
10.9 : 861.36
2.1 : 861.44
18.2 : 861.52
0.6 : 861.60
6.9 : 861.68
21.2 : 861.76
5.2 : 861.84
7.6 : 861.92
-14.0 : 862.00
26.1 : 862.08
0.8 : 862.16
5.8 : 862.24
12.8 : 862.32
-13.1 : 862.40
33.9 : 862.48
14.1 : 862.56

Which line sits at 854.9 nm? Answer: [S II] 6716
